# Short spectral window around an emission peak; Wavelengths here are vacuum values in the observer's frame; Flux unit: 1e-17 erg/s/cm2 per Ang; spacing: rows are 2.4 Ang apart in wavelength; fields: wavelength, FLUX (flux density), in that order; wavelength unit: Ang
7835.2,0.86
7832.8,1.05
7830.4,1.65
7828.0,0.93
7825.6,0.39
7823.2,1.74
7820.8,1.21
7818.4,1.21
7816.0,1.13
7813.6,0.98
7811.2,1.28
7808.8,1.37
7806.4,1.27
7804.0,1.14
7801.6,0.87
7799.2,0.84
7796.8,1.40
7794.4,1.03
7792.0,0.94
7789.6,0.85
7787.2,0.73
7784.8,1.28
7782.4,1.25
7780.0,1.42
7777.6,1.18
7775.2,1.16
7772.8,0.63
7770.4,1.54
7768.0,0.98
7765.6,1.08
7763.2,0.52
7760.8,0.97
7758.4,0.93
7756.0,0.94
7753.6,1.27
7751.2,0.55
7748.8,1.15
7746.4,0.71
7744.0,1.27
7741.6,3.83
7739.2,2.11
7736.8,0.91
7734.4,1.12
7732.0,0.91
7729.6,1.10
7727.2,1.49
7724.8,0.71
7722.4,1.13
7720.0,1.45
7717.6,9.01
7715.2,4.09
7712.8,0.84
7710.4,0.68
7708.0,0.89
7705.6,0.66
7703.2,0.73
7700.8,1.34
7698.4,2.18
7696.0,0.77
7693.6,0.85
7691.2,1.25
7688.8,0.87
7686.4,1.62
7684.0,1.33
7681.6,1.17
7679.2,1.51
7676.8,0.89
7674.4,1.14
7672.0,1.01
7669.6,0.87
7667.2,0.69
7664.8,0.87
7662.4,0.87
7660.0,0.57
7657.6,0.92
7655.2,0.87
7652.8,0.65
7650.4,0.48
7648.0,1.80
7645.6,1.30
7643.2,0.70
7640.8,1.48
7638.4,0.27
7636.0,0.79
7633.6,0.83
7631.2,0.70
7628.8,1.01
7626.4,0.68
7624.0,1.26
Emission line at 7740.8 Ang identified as [N II]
